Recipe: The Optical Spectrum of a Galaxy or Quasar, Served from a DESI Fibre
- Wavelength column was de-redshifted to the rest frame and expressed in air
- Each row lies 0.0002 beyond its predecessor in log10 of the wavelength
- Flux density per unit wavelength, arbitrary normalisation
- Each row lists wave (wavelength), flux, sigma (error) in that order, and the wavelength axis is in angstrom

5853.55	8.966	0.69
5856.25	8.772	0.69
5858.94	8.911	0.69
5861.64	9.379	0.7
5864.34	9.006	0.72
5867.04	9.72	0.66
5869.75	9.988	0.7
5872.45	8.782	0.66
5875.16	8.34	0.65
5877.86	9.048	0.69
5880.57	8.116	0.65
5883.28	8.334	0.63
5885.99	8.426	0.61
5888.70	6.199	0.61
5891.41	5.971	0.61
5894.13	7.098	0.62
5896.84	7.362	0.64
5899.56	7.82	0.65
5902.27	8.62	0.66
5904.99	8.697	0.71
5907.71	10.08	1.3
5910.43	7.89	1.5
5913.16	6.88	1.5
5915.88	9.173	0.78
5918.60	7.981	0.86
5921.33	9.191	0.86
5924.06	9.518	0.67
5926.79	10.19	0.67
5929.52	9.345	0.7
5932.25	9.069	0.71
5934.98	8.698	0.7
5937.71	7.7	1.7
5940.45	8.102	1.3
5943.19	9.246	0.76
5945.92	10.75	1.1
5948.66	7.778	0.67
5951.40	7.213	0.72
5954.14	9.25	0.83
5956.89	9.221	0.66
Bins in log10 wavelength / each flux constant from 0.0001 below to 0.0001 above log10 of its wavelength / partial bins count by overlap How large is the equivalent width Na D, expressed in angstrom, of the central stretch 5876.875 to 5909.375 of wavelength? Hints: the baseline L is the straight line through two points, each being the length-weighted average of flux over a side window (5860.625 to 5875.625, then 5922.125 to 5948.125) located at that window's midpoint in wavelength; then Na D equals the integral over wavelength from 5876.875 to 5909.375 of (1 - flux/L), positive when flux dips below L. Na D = 4.36 angstrom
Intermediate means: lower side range 9.24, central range 7.97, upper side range 9.14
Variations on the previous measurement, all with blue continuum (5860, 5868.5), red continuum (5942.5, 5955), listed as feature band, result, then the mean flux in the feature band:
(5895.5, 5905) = 1.12 angstrom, 8.05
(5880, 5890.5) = 1.77 angstrom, 7.67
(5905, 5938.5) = 0.60 angstrom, 8.82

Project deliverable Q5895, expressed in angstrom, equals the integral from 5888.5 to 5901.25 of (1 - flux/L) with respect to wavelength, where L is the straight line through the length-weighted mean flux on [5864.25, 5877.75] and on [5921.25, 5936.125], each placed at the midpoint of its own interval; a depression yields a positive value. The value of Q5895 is 3.1 angstrom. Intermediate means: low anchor 9.17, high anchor 9.36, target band 7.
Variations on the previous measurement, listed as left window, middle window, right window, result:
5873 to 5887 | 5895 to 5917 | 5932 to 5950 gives 0.8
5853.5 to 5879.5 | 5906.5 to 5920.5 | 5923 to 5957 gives 0.9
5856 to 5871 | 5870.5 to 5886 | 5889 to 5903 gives -0.4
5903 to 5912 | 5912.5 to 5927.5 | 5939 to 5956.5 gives -0.1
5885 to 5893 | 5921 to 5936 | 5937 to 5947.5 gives -1.7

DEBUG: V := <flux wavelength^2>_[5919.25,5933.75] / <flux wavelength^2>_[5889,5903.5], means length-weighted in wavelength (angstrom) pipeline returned 1.3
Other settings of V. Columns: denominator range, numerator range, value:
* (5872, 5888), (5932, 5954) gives 1.04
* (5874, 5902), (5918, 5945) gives 1.18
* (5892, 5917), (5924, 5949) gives 1.13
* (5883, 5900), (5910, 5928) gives 1.22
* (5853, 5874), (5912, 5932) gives 0.99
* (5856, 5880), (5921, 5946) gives 1.02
